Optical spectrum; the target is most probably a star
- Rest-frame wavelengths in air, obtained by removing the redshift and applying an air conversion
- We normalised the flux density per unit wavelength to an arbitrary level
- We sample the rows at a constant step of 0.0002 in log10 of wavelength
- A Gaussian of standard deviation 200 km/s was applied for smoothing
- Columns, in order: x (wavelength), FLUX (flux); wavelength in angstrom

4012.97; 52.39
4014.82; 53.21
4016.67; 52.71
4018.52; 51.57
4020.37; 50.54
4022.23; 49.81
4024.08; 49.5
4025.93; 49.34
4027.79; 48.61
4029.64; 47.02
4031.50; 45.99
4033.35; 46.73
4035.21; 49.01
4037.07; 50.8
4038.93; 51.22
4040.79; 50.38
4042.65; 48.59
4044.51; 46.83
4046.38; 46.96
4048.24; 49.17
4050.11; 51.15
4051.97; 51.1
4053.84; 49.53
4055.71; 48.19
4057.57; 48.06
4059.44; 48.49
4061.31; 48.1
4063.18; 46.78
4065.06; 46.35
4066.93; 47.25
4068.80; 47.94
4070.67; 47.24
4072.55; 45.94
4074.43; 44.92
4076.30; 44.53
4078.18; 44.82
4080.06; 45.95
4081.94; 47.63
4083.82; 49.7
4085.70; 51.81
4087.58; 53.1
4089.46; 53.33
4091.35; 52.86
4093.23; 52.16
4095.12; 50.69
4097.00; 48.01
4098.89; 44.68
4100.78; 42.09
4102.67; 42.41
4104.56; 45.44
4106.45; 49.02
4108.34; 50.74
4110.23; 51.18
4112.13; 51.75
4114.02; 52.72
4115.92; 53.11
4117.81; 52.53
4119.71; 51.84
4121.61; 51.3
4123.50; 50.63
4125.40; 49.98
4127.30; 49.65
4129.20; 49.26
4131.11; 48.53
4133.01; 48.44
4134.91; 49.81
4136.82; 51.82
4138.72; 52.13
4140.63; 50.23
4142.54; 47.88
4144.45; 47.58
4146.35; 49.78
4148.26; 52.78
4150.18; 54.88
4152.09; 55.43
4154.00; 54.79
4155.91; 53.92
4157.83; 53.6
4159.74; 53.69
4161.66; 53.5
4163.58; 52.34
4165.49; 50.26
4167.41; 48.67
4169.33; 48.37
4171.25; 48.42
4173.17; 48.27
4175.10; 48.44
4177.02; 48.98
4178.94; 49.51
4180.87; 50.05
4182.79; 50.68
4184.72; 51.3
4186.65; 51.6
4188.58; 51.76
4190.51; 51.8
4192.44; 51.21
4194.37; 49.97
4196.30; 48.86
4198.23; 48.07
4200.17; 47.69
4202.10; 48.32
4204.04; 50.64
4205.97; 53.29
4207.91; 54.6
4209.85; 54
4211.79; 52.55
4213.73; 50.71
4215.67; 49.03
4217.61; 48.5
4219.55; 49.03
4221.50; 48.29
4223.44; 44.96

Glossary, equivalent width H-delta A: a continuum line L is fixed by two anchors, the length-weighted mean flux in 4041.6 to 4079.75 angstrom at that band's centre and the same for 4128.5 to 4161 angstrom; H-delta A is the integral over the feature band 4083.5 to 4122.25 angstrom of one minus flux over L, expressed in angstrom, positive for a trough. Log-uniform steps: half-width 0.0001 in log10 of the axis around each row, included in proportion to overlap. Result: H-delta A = -0.4 angstrom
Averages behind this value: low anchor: 47.6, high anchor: 51.5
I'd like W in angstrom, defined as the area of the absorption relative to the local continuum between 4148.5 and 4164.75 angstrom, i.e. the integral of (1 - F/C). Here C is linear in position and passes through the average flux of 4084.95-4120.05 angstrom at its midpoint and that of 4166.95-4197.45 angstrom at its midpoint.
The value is -1.3 angstrom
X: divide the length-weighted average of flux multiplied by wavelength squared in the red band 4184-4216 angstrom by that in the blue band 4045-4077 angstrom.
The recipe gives 1.1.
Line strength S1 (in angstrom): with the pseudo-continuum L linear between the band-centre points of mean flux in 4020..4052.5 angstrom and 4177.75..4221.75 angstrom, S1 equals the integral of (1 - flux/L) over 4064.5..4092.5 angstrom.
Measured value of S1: 0.6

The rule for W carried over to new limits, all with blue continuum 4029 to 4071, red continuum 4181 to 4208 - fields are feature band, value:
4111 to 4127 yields -0.7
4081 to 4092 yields -0.5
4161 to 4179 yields 0.2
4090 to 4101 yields 0.0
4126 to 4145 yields 0.0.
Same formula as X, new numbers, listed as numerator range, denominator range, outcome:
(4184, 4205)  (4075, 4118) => 1.07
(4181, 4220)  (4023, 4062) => 1.12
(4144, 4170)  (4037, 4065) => 1.13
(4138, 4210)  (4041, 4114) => 1.10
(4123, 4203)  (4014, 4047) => 1.09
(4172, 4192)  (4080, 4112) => 1.07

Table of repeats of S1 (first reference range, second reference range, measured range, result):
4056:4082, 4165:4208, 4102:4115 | -0.38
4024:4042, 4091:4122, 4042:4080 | 1.18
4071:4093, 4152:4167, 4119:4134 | 0.39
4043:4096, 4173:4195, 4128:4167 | -1.32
